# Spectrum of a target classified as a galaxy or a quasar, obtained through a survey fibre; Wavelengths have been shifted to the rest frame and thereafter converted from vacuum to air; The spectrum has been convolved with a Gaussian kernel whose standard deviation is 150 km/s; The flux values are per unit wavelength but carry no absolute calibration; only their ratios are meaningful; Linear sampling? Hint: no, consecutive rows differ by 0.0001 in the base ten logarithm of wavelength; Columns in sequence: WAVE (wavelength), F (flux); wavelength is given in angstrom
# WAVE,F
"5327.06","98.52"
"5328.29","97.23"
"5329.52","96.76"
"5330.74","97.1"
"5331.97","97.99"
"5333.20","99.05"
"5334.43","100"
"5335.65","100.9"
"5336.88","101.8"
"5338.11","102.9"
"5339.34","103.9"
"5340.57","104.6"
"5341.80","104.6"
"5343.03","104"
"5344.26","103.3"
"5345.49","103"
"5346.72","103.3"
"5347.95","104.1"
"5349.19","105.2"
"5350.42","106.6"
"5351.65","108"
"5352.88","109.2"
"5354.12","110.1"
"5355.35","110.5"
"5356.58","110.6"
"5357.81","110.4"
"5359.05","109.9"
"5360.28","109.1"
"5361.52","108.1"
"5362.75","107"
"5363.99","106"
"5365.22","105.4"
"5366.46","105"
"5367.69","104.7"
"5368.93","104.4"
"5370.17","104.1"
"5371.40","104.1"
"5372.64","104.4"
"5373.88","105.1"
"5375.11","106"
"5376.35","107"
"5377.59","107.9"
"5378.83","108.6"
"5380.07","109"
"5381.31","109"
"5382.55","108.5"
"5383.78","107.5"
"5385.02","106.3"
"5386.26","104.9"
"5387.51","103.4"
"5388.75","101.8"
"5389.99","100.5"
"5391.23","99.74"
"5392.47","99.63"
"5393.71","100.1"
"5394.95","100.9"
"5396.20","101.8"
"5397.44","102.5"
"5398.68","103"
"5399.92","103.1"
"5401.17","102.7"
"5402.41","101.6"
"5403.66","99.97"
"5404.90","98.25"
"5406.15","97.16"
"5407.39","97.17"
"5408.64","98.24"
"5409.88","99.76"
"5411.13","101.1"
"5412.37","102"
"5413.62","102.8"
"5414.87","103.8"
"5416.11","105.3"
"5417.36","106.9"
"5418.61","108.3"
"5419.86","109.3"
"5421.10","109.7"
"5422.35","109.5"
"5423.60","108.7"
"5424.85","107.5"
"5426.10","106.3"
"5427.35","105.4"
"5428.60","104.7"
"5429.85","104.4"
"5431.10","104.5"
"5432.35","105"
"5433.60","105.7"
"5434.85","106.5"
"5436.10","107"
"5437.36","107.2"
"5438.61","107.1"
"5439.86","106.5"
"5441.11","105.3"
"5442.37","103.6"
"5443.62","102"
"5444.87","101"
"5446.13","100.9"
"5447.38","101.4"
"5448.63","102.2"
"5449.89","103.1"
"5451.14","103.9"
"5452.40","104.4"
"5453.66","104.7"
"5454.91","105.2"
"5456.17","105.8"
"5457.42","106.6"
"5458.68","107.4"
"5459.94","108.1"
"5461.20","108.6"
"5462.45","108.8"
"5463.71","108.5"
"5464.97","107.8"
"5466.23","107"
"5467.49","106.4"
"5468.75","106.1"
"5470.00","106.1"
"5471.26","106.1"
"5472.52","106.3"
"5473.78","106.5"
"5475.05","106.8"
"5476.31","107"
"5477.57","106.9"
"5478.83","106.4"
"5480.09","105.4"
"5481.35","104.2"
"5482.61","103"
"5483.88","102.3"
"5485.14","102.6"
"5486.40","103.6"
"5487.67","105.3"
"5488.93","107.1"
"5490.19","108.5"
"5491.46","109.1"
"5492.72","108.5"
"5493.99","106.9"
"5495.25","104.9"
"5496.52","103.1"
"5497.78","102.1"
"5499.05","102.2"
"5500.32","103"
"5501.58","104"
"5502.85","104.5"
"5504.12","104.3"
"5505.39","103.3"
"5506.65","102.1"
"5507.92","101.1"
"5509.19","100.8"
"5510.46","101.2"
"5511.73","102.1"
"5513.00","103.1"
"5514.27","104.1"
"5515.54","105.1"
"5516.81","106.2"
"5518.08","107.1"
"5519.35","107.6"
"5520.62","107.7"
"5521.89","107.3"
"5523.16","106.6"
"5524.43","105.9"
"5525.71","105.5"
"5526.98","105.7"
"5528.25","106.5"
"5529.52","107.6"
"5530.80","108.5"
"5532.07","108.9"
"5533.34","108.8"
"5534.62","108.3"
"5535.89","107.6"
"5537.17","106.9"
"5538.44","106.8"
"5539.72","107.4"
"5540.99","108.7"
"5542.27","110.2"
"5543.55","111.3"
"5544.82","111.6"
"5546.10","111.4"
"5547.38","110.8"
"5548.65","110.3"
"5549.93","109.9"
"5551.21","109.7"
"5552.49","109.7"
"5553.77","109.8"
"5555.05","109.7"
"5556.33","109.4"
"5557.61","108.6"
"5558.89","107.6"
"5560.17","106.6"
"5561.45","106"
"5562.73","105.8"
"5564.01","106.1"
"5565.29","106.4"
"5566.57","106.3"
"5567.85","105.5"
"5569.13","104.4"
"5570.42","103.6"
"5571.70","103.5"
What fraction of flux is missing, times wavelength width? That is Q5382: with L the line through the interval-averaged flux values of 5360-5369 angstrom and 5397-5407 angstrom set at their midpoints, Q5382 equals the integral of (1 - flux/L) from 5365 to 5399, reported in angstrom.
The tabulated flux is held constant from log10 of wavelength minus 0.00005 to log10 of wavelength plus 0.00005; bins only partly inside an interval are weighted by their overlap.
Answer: -0.2 angstrom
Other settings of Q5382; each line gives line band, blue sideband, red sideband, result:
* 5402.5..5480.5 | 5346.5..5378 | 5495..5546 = 0.9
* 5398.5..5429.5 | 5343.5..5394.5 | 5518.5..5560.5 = 0.8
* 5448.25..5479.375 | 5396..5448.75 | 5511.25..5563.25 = -0.3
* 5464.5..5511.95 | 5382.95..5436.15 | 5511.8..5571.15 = 0.5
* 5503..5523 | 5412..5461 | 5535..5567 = 0.6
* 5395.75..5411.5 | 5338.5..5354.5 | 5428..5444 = 0.7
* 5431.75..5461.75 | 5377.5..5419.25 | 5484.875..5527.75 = -0.3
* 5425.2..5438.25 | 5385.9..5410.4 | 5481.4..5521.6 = -0.5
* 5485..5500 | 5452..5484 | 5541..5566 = 0.2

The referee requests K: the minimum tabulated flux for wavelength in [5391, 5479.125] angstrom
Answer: 97.16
